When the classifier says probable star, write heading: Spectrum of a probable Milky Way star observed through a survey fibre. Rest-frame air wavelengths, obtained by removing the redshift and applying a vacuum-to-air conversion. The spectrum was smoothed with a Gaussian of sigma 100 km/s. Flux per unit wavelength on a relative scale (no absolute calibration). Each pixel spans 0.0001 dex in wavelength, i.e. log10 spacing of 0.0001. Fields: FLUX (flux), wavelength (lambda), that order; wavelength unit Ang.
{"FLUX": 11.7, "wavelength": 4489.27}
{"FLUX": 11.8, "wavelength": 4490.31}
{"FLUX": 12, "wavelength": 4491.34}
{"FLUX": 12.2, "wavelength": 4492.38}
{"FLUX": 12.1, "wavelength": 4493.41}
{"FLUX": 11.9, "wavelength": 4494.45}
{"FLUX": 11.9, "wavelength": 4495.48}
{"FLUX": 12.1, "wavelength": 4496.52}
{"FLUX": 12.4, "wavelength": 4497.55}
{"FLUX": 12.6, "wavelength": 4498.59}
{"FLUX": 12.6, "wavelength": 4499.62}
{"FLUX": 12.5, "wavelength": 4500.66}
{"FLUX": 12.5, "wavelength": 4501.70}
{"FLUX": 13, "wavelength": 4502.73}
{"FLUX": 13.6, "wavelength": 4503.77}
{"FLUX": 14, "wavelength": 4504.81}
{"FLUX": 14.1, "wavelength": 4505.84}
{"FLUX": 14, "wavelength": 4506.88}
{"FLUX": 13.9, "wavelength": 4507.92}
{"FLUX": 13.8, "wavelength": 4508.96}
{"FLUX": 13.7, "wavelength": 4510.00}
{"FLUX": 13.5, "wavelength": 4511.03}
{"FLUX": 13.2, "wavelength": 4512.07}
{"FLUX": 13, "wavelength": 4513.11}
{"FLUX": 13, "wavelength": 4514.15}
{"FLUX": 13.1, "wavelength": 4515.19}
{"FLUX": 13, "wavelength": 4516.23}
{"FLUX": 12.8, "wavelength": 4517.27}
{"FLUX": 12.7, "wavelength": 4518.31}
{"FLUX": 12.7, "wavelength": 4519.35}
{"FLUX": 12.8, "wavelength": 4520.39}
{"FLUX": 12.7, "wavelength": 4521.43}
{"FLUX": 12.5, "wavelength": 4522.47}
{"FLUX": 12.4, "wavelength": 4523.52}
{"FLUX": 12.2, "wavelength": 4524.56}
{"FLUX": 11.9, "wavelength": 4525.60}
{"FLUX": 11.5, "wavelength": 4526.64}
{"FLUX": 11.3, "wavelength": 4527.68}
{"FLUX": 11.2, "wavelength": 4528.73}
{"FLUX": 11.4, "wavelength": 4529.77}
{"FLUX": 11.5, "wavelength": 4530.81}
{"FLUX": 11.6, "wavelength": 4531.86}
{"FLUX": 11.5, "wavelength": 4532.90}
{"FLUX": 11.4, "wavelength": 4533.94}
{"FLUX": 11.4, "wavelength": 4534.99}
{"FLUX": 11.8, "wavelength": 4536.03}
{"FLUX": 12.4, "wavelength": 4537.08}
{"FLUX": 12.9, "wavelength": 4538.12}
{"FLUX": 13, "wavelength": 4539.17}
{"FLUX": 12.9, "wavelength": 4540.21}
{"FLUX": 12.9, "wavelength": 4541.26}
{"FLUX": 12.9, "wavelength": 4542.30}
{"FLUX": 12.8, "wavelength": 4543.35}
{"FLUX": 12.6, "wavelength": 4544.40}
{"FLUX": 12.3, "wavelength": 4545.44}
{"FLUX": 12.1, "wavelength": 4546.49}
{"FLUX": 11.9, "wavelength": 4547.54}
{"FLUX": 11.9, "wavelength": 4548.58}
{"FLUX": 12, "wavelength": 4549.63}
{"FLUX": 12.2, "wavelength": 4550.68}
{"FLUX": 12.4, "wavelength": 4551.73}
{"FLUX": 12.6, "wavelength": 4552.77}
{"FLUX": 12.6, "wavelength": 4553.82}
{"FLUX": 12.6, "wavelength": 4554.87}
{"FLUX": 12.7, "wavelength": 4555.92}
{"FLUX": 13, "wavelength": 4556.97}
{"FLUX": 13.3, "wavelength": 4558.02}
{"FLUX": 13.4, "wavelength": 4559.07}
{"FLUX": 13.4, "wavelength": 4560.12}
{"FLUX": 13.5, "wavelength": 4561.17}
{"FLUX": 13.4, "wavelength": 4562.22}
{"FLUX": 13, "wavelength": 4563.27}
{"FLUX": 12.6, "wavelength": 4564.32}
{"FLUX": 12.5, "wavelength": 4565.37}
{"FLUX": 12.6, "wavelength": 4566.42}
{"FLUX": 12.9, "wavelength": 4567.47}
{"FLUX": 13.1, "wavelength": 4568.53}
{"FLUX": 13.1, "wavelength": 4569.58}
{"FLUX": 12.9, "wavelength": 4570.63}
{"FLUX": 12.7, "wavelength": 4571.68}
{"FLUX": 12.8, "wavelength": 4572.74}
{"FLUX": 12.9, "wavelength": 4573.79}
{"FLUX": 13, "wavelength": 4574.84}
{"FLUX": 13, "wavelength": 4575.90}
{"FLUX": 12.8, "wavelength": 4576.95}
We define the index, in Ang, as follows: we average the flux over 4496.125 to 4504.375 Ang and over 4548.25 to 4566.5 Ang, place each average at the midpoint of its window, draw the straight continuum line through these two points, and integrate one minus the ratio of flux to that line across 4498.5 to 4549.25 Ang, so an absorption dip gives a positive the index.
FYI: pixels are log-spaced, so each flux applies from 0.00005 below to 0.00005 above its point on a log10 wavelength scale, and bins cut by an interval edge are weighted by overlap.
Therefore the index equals 0.53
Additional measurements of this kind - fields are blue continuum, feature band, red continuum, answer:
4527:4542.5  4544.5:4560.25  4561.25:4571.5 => 0.0 Ang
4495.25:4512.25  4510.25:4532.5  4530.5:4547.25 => 0.6 Ang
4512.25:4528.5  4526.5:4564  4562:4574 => 0.9 Ang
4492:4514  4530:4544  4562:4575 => 0.8 Ang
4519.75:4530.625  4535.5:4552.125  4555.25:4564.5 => 0.2 Ang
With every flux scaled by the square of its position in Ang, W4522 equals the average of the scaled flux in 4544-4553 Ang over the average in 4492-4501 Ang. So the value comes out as 1.02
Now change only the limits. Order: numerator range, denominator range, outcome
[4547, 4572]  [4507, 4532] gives 1.03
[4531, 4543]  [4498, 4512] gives 0.93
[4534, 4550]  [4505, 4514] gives 0.92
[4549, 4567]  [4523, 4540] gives 1.09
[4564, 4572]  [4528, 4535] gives 1.14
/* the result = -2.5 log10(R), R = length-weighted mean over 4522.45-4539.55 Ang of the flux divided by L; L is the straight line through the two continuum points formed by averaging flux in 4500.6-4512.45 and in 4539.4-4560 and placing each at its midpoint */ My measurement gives 0.10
